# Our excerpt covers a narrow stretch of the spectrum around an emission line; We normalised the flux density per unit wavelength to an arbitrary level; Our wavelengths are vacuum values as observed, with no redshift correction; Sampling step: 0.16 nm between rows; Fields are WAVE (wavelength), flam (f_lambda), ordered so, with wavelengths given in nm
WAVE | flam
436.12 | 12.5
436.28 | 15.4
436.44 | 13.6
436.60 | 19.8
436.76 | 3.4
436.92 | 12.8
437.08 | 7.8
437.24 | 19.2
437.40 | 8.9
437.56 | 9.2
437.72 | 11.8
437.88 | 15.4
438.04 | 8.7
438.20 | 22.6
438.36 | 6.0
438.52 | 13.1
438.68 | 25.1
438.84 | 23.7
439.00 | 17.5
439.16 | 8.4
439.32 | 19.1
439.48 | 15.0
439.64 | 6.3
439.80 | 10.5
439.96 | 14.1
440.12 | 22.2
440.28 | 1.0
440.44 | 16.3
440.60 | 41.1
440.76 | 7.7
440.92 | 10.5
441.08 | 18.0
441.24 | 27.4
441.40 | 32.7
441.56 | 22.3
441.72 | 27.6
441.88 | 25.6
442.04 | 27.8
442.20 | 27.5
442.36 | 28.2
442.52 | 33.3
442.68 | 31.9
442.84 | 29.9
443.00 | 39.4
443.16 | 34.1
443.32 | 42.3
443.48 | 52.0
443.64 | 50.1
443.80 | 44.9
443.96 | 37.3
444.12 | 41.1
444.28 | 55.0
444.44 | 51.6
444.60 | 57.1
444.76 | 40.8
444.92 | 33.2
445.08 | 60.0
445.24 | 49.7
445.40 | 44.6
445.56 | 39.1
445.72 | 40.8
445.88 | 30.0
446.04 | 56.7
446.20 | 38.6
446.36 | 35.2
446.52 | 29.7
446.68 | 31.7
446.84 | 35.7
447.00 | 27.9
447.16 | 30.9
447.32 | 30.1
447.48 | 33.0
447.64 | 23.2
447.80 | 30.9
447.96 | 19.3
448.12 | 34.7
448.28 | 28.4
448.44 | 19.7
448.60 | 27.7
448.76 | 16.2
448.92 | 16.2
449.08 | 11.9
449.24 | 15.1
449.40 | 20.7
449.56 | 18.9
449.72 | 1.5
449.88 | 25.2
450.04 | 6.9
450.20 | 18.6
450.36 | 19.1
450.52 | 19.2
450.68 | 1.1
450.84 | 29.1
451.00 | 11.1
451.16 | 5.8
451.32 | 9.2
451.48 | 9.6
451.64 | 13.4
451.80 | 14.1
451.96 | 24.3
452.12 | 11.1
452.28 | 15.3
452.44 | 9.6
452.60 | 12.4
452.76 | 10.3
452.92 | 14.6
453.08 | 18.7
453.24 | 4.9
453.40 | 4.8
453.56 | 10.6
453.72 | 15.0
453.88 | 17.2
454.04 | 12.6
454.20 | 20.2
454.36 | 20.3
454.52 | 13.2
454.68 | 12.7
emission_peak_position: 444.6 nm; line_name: C IV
